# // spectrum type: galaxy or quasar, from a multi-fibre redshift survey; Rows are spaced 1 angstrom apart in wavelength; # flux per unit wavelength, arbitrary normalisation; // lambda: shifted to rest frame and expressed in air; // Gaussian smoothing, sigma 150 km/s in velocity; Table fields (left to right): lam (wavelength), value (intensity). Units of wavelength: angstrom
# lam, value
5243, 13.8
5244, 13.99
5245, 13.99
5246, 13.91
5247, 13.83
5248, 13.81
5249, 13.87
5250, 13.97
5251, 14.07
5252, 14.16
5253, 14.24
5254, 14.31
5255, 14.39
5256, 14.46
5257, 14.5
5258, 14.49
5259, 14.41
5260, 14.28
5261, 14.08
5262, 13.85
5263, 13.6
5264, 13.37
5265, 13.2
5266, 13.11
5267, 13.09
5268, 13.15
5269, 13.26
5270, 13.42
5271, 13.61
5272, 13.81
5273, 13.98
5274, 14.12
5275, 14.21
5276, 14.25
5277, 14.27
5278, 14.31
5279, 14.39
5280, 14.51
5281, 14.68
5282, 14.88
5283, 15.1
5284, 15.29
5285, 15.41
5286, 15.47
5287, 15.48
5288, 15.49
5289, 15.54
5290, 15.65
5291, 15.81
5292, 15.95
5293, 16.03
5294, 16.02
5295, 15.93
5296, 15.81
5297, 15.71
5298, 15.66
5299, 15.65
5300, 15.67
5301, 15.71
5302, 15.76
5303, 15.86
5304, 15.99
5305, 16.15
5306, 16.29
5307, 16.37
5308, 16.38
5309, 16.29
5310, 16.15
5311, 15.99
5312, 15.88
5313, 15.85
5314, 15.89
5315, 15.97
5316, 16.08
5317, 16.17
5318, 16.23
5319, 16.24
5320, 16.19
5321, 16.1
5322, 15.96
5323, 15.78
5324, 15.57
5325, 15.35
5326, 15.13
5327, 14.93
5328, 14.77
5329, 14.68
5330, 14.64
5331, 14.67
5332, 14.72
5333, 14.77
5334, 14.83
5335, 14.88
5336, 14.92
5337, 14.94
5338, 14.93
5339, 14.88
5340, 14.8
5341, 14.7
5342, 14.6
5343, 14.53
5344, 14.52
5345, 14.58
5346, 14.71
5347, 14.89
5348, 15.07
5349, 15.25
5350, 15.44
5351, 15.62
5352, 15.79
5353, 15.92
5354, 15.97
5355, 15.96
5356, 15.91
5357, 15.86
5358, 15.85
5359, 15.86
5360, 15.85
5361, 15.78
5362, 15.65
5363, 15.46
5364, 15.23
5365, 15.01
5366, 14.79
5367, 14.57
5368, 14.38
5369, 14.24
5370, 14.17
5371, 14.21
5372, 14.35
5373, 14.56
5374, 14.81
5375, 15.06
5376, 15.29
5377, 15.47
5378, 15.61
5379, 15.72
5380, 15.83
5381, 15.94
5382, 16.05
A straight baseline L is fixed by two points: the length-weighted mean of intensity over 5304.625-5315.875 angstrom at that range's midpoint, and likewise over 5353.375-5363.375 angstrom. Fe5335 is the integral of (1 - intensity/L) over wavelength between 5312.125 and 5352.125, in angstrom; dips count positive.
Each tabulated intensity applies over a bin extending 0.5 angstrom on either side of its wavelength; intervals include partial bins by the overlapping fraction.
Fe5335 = 1.8 angstrom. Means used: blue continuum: 16.1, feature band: 15.2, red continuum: 15.8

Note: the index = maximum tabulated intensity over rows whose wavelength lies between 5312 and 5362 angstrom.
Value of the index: 16.24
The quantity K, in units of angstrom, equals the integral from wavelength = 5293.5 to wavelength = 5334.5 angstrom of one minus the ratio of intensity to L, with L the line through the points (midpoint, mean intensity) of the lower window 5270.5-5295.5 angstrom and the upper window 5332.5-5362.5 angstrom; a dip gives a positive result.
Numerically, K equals -1.6 angstrom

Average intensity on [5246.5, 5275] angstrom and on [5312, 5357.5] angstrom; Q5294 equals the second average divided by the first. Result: 1.10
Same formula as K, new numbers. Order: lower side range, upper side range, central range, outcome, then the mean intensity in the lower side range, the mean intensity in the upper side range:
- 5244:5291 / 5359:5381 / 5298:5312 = -1.4 angstrom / 14.3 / 15.1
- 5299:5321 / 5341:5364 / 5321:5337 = 0.7 angstrom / 16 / 15.4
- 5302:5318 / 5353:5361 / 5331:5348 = 1.3 angstrom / 16.1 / 15.9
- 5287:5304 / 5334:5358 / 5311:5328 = -0.4 angstrom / 15.8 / 15.2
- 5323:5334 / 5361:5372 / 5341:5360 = -0.6 angstrom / 15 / 14.8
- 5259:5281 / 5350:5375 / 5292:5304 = -1.3 angstrom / 13.8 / 15.2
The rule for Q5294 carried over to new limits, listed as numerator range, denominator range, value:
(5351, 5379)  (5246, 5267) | 1.09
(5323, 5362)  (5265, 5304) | 1.02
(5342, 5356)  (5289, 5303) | 0.97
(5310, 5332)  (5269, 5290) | 1.07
